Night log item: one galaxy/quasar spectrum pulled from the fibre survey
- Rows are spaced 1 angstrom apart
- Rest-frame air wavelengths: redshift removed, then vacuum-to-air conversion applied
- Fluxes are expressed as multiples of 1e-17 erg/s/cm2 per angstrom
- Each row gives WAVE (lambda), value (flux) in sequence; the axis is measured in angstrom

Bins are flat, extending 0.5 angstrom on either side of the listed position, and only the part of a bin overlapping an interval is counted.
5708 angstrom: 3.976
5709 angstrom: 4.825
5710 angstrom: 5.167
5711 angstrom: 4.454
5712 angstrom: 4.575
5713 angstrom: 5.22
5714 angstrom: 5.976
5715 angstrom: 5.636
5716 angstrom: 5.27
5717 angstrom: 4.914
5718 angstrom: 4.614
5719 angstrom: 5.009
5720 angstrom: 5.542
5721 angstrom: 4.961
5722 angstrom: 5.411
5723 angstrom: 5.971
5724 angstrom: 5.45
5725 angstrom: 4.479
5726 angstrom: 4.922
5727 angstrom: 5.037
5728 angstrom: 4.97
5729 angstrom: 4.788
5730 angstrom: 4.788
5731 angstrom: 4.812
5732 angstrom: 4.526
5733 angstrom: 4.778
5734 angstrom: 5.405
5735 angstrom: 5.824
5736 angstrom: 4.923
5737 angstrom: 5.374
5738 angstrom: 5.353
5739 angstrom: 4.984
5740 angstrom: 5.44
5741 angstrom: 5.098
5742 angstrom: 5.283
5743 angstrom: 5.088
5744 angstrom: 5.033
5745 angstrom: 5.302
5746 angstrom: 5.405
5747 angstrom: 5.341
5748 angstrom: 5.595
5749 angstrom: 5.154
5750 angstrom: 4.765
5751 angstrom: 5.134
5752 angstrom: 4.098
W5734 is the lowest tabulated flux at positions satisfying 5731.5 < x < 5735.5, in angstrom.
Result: 4.526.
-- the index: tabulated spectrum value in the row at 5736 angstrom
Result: 4.923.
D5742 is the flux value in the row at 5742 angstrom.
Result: 5.283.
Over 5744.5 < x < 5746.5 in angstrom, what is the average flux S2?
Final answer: 5.35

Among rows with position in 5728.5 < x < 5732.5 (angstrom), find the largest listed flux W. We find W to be 4.812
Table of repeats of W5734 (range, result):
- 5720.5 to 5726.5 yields 4.479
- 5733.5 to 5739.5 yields 4.923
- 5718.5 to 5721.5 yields 4.961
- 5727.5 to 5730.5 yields 4.788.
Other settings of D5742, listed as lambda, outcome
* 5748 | 5.595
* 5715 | 5.636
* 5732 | 4.526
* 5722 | 5.411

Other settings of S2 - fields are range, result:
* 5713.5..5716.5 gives 5.63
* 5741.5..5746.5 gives 5.22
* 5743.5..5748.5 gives 5.34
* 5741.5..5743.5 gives 5.19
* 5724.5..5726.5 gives 4.7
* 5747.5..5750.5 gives 5.17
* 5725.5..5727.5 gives 4.98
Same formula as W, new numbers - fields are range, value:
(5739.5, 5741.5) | 5.44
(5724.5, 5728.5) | 5.037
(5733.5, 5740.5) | 5.824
